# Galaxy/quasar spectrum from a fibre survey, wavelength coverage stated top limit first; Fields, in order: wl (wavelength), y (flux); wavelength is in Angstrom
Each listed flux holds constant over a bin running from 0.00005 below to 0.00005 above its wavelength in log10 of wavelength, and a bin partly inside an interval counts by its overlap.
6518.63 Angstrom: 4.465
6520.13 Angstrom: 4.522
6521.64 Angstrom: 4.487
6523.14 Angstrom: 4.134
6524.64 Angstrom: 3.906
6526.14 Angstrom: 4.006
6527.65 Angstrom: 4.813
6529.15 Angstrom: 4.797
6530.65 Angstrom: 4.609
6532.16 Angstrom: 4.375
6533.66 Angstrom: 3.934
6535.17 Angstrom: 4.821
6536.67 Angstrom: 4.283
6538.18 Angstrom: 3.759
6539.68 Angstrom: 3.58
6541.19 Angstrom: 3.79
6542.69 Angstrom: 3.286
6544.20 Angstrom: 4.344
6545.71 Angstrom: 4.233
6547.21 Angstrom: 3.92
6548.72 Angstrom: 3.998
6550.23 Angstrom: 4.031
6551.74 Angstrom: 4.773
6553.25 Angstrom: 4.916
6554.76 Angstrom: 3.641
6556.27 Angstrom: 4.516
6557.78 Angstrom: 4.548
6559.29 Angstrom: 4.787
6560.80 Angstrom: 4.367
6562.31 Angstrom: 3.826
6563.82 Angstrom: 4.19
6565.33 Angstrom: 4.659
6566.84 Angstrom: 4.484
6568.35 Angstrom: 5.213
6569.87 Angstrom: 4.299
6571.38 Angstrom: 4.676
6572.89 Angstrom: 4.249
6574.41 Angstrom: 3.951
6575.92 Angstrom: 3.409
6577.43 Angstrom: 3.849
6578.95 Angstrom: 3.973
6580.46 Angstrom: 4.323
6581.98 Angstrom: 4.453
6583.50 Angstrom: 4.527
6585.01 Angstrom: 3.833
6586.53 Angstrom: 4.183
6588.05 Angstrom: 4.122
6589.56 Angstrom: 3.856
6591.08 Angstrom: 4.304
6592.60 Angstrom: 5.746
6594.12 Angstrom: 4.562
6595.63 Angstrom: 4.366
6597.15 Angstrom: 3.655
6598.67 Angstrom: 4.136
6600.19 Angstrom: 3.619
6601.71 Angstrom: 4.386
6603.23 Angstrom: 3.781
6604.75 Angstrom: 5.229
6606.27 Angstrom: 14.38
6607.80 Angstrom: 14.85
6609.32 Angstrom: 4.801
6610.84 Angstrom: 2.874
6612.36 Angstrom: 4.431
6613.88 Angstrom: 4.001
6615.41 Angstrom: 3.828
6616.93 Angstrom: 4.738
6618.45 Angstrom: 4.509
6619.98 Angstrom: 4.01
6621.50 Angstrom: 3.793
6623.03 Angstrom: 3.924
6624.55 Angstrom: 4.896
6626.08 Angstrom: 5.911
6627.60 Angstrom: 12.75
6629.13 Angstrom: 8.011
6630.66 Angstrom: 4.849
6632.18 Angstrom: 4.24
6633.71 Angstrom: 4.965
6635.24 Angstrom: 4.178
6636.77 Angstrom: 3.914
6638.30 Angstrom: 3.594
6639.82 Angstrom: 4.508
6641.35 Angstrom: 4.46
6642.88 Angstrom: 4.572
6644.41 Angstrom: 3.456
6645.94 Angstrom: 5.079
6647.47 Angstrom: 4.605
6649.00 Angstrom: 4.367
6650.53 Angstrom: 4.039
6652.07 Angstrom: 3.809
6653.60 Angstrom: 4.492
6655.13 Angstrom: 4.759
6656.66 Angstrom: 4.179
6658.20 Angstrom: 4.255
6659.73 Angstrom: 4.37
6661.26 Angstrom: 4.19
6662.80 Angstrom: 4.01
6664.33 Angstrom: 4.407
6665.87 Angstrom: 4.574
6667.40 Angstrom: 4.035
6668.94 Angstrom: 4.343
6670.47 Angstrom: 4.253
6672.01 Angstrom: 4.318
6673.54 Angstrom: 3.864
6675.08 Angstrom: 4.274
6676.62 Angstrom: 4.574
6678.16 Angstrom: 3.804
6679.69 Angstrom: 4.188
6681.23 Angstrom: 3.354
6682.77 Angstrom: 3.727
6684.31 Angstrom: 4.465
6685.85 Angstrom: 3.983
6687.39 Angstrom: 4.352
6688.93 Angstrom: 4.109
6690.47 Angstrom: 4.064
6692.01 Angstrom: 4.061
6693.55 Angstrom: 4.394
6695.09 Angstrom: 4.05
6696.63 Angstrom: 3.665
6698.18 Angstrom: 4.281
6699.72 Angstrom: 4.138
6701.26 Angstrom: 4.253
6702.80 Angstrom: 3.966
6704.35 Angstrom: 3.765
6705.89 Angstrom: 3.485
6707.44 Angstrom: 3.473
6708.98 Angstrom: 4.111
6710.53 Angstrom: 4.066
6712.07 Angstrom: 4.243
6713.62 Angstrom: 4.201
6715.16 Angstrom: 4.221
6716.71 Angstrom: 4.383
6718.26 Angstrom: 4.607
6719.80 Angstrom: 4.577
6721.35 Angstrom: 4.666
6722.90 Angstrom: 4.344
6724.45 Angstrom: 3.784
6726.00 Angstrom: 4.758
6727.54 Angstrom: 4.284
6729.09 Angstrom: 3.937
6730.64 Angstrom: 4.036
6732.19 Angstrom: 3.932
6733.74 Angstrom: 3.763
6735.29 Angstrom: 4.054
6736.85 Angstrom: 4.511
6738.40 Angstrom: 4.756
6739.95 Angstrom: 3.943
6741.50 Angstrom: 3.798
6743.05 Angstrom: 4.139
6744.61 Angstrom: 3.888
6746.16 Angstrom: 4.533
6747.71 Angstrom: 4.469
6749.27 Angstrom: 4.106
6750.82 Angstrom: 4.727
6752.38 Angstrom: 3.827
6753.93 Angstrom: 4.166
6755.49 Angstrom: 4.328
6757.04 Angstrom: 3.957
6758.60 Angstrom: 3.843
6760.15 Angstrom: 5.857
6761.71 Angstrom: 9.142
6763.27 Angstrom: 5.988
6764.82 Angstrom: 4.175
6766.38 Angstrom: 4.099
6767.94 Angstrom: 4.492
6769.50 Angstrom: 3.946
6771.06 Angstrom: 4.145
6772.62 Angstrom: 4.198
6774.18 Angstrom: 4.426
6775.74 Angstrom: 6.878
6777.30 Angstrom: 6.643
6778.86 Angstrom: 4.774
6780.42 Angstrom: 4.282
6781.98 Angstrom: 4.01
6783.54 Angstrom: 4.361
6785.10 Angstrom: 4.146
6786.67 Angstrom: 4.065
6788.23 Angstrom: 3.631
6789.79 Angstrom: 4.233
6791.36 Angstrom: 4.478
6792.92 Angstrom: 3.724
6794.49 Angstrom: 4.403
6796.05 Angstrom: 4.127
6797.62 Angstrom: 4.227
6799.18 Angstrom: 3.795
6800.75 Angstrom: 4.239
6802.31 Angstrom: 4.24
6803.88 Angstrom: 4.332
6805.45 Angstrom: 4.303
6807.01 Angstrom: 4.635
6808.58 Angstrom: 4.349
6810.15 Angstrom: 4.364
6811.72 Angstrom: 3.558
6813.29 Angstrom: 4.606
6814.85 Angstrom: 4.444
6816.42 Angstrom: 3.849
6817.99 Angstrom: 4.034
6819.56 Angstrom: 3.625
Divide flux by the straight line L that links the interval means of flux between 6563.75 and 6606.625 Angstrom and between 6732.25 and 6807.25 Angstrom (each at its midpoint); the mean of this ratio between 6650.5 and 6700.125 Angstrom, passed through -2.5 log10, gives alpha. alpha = 0.09 mag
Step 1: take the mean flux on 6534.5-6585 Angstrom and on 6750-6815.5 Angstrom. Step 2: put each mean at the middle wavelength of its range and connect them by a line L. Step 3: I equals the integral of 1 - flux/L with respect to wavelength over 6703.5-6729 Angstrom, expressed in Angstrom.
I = 1.5 Angstrom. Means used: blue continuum 4.23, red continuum 4.53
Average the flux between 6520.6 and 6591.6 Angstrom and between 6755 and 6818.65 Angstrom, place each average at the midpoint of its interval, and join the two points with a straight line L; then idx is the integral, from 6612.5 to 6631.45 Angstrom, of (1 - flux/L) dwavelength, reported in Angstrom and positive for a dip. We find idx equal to -4.7 Angstrom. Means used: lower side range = 4.24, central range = 5.4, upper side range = 4.52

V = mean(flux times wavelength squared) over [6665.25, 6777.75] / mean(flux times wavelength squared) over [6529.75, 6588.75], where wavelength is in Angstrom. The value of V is 1.1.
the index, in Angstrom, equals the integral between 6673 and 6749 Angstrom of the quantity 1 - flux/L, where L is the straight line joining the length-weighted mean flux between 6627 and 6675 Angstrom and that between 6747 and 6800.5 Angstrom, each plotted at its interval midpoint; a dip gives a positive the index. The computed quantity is 8.0 Angstrom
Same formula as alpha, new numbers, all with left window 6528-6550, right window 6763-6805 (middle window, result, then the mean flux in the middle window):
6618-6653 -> -0.15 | 4.89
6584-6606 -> -0.07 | 4.5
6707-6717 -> 0.06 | 4.11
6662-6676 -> 0.01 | 4.23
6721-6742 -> 0.05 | 4.18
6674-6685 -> 0.07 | 4.04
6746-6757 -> 0.03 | 4.27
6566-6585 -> -0.02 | 4.27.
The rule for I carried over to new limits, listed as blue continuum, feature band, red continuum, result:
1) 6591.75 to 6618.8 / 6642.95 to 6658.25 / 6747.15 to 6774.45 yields 2.6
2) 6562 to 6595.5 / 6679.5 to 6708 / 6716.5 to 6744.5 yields 1.7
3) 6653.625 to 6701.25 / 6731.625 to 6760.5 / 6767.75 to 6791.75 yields 1.3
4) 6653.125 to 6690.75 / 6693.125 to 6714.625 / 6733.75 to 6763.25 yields 1.7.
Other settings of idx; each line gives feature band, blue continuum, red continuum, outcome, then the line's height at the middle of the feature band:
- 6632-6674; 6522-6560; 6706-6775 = 0.3 Angstrom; 4.31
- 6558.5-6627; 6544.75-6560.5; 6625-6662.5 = -2.8 Angstrom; 4.58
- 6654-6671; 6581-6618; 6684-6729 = 0.9 Angstrom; 4.55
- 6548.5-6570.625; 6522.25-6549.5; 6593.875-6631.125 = 0.9 Angstrom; 4.61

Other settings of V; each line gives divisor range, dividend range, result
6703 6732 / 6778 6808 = 1.04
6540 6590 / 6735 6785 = 1.17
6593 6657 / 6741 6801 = 0.93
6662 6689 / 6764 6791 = 1.12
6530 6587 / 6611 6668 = 1.13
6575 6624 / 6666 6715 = 0.87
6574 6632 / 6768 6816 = 0.90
